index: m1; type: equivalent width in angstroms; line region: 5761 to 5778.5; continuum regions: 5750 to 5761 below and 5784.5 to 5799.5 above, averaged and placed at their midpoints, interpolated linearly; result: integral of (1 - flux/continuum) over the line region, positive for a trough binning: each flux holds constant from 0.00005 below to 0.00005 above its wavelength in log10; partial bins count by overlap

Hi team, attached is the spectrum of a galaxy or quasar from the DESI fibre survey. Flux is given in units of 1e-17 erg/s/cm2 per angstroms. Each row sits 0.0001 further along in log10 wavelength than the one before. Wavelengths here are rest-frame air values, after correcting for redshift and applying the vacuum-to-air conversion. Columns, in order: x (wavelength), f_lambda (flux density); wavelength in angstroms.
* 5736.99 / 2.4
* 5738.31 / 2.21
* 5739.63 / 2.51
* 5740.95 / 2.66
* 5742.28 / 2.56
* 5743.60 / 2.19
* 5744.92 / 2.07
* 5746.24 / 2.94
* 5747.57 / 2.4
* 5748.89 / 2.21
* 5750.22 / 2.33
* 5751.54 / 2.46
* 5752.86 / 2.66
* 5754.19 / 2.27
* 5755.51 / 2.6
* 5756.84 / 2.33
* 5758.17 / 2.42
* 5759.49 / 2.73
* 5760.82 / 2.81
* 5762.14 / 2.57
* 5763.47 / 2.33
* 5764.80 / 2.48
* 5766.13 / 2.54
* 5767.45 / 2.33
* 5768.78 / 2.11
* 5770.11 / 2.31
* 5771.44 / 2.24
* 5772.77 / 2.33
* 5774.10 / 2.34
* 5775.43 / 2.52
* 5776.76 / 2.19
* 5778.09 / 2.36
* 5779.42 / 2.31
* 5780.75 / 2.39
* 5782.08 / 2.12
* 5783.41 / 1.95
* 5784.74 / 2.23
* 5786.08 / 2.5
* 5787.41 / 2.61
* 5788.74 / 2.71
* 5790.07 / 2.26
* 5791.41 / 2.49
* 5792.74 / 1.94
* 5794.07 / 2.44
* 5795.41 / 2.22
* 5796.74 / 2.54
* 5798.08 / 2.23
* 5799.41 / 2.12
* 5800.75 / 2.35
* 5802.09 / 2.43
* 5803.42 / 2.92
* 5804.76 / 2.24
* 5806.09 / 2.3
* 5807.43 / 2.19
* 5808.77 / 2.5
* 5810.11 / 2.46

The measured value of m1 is 0.6 angstroms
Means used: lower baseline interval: 2.51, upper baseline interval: 2.37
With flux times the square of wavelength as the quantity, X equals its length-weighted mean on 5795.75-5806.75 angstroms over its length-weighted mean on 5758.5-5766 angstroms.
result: 0.9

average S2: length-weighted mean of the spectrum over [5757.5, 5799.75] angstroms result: 2.37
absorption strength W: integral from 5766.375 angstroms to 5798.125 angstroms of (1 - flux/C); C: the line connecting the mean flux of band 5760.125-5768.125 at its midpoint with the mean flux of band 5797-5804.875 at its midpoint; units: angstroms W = 1.7 angstroms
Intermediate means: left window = 2.51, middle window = 2.32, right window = 2.4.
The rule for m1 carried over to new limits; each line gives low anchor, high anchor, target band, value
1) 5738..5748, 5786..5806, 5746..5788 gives 0.49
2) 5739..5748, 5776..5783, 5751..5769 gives -0.78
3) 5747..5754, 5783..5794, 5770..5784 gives 0.52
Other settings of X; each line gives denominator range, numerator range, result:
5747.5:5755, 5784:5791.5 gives 1.04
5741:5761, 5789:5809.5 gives 0.97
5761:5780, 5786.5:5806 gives 1.02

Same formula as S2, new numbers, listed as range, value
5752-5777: 2.43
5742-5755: 2.41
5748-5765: 2.48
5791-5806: 2.35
